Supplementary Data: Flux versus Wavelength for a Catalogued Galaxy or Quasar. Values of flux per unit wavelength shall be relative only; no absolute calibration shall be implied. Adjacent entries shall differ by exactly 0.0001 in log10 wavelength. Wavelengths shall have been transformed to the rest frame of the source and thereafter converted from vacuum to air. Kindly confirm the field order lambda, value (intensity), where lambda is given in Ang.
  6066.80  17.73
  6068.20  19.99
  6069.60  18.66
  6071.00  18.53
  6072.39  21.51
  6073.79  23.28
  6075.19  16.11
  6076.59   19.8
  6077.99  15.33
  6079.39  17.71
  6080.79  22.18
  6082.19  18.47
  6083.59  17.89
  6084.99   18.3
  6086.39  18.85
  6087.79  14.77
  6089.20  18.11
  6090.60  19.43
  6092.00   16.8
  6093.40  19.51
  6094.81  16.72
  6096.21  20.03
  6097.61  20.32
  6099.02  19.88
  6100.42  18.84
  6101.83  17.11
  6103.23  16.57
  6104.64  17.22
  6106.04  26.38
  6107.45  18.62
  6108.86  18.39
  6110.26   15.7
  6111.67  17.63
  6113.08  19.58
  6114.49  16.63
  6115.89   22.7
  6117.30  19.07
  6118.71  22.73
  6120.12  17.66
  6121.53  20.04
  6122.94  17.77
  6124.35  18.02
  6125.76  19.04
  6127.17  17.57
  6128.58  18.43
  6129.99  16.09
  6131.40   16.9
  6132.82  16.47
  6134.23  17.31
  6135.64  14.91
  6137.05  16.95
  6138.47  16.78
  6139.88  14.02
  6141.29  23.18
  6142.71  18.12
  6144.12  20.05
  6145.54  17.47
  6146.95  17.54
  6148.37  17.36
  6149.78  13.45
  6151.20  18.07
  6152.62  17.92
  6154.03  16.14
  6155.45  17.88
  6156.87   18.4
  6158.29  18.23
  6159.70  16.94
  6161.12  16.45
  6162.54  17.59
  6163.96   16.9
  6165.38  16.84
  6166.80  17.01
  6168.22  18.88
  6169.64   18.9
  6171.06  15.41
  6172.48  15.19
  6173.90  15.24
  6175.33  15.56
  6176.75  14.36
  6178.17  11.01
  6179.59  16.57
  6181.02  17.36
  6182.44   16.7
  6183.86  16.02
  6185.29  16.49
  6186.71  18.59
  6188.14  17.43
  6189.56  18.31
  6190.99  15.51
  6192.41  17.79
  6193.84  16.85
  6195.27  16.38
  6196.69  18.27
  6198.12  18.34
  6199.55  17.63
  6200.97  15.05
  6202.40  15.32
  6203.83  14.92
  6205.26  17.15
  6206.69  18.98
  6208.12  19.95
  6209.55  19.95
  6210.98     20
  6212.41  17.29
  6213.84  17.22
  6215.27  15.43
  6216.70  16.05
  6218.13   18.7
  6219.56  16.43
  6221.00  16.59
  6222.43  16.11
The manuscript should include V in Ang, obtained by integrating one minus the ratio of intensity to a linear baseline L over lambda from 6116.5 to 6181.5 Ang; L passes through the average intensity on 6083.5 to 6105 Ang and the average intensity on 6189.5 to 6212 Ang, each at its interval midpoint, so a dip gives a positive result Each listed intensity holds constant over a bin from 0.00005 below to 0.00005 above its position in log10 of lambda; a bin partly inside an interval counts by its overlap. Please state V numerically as 2.1 Ang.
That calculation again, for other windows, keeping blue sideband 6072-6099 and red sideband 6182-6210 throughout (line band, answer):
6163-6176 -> 0.7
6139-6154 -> 0.2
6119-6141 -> 0.9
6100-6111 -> -0.1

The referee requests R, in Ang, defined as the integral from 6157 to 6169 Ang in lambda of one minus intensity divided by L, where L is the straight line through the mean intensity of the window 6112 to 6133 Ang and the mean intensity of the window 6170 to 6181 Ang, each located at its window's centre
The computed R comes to -1.2 Ang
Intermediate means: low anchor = 18.6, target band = 17.4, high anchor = 15.1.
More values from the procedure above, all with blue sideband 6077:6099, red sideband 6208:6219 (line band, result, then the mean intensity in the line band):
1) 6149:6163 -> 0.8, 17.1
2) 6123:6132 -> 0.3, 17.7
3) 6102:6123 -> -0.9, 19.1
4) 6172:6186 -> 2.0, 15.5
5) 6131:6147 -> 0.6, 17.5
